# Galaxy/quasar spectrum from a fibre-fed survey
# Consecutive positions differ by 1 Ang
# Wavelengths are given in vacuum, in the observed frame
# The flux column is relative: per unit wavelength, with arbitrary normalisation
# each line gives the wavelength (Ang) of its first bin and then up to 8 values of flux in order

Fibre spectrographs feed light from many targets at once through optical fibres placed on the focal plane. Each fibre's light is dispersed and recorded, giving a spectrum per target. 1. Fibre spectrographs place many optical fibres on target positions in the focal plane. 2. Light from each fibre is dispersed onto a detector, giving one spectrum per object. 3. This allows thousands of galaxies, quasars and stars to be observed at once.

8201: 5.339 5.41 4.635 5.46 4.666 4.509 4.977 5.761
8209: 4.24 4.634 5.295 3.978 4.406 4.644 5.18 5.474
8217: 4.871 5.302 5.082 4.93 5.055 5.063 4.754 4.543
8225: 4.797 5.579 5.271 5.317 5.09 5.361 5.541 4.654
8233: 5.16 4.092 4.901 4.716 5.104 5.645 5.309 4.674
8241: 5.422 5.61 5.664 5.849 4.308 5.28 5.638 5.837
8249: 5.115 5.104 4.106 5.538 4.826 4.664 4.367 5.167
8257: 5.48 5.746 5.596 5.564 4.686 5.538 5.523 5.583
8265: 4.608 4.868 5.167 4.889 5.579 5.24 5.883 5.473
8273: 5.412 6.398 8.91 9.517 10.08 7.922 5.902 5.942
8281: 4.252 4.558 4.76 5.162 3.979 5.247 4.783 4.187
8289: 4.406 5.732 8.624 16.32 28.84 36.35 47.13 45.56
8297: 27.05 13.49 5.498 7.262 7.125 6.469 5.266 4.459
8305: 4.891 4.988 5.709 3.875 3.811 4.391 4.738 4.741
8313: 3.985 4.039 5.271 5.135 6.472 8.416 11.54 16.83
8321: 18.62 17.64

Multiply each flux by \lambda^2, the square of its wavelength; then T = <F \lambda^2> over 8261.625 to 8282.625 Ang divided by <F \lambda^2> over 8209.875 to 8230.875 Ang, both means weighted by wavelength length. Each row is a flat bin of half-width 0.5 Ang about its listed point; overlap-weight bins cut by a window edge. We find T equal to 1.2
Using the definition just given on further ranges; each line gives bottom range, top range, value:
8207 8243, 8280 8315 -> 2.07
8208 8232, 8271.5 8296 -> 2.27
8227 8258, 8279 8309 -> 2.22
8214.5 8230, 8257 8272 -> 1.06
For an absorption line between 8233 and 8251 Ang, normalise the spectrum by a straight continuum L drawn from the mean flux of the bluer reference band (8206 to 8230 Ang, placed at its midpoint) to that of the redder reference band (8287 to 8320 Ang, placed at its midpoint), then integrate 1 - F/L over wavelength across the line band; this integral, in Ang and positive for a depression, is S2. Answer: 4.1 Ang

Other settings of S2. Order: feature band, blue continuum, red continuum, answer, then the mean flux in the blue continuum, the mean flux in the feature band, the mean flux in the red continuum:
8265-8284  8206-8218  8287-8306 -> 9.6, 4.86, 6.09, 14.9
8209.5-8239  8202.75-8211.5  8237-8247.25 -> 0.7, 4.92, 4.99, 5.32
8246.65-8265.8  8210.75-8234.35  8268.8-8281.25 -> 2.9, 4.98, 5.19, 6.73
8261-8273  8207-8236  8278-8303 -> 5.7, 4.96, 5.28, 12.6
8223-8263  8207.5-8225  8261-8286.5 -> 1.3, 4.89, 5.15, 5.83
